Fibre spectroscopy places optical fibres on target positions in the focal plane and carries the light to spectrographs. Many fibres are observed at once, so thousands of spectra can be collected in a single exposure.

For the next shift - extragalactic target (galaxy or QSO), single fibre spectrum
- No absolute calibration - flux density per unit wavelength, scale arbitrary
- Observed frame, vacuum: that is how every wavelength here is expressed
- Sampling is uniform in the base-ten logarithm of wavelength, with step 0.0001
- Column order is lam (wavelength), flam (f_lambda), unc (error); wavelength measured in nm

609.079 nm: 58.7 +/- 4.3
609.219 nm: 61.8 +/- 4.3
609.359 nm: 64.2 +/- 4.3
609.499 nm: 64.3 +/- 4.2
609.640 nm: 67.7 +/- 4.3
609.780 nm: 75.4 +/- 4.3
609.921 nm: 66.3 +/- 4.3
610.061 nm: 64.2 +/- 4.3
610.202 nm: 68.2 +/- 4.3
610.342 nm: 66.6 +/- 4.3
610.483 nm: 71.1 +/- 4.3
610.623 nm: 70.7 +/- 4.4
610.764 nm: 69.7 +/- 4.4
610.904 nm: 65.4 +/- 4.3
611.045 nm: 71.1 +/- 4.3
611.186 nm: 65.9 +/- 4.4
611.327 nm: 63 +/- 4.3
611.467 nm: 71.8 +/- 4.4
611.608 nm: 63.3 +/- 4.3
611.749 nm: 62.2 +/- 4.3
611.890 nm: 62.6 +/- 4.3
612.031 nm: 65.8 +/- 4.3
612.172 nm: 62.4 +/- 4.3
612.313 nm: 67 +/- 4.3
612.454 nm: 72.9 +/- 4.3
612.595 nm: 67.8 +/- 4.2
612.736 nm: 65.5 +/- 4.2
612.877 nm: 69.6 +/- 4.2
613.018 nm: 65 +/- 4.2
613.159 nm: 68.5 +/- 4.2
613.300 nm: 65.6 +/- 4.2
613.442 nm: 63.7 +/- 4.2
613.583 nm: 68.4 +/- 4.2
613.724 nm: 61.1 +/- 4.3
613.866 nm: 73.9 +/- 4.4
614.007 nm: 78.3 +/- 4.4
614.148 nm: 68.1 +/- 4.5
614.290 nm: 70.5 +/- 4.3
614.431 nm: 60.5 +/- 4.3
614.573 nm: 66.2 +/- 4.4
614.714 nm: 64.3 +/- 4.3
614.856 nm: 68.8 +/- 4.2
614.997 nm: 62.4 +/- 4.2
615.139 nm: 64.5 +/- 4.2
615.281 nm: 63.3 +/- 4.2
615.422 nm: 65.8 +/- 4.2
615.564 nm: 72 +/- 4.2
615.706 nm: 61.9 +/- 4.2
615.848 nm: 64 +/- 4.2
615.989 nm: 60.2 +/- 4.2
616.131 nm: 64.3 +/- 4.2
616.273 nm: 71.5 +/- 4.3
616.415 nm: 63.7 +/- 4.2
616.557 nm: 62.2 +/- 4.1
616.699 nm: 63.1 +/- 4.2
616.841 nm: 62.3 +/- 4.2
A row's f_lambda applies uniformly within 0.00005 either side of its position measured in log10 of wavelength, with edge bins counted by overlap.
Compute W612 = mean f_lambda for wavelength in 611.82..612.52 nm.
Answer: 66.1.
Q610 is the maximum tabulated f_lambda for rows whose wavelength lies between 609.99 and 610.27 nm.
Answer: 68.2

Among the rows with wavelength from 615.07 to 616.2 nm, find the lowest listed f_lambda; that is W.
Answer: 60.2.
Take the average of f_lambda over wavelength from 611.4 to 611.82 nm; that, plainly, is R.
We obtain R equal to 65.6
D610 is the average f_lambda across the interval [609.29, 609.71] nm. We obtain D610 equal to 65.4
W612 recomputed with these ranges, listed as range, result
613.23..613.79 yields 64.7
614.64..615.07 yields 65.2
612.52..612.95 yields 67.7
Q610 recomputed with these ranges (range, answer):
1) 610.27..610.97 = 71.1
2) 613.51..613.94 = 73.9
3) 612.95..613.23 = 68.5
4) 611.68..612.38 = 67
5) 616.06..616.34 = 71.5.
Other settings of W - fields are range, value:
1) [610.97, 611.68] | 63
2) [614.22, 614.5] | 60.5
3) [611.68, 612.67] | 62.2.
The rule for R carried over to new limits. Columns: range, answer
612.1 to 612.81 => 67.1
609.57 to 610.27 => 68.3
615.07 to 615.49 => 64.6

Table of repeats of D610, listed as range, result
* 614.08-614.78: 65.9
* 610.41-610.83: 70.4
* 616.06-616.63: 65.4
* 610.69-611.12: 68.7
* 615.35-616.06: 64.8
